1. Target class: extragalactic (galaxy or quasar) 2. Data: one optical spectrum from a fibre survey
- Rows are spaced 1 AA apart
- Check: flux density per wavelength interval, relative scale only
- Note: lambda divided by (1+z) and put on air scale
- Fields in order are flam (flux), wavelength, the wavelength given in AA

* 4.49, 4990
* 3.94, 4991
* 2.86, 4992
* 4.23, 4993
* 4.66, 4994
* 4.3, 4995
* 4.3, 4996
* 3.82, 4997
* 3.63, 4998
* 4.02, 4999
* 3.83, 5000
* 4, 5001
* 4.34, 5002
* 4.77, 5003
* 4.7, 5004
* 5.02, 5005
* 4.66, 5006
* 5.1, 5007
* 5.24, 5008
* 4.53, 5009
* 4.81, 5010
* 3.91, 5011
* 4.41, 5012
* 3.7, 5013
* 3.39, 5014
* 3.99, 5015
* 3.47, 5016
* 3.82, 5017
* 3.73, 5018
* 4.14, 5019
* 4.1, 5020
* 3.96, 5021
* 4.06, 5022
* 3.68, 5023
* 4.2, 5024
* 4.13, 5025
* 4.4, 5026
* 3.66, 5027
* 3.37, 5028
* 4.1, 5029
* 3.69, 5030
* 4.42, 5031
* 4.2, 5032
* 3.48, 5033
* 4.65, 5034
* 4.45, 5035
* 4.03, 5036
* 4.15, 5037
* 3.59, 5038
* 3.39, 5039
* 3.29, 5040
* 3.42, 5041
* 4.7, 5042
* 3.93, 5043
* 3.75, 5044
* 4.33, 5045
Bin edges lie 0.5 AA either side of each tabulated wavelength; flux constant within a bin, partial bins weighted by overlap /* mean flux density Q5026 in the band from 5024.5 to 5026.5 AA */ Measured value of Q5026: 4.27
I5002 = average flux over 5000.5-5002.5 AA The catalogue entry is 4.17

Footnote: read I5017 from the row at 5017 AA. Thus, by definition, 3.82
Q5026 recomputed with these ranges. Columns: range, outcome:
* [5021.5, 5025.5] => 4.02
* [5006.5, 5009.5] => 4.96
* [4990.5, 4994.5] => 3.92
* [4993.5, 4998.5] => 4.14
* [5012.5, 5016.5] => 3.64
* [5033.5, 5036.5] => 4.38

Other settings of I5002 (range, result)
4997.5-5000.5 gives 3.83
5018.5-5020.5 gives 4.12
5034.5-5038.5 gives 4.05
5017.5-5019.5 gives 3.93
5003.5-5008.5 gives 4.94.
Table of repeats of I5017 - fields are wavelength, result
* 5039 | 3.39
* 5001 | 4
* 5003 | 4.77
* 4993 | 4.23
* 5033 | 3.48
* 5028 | 3.37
